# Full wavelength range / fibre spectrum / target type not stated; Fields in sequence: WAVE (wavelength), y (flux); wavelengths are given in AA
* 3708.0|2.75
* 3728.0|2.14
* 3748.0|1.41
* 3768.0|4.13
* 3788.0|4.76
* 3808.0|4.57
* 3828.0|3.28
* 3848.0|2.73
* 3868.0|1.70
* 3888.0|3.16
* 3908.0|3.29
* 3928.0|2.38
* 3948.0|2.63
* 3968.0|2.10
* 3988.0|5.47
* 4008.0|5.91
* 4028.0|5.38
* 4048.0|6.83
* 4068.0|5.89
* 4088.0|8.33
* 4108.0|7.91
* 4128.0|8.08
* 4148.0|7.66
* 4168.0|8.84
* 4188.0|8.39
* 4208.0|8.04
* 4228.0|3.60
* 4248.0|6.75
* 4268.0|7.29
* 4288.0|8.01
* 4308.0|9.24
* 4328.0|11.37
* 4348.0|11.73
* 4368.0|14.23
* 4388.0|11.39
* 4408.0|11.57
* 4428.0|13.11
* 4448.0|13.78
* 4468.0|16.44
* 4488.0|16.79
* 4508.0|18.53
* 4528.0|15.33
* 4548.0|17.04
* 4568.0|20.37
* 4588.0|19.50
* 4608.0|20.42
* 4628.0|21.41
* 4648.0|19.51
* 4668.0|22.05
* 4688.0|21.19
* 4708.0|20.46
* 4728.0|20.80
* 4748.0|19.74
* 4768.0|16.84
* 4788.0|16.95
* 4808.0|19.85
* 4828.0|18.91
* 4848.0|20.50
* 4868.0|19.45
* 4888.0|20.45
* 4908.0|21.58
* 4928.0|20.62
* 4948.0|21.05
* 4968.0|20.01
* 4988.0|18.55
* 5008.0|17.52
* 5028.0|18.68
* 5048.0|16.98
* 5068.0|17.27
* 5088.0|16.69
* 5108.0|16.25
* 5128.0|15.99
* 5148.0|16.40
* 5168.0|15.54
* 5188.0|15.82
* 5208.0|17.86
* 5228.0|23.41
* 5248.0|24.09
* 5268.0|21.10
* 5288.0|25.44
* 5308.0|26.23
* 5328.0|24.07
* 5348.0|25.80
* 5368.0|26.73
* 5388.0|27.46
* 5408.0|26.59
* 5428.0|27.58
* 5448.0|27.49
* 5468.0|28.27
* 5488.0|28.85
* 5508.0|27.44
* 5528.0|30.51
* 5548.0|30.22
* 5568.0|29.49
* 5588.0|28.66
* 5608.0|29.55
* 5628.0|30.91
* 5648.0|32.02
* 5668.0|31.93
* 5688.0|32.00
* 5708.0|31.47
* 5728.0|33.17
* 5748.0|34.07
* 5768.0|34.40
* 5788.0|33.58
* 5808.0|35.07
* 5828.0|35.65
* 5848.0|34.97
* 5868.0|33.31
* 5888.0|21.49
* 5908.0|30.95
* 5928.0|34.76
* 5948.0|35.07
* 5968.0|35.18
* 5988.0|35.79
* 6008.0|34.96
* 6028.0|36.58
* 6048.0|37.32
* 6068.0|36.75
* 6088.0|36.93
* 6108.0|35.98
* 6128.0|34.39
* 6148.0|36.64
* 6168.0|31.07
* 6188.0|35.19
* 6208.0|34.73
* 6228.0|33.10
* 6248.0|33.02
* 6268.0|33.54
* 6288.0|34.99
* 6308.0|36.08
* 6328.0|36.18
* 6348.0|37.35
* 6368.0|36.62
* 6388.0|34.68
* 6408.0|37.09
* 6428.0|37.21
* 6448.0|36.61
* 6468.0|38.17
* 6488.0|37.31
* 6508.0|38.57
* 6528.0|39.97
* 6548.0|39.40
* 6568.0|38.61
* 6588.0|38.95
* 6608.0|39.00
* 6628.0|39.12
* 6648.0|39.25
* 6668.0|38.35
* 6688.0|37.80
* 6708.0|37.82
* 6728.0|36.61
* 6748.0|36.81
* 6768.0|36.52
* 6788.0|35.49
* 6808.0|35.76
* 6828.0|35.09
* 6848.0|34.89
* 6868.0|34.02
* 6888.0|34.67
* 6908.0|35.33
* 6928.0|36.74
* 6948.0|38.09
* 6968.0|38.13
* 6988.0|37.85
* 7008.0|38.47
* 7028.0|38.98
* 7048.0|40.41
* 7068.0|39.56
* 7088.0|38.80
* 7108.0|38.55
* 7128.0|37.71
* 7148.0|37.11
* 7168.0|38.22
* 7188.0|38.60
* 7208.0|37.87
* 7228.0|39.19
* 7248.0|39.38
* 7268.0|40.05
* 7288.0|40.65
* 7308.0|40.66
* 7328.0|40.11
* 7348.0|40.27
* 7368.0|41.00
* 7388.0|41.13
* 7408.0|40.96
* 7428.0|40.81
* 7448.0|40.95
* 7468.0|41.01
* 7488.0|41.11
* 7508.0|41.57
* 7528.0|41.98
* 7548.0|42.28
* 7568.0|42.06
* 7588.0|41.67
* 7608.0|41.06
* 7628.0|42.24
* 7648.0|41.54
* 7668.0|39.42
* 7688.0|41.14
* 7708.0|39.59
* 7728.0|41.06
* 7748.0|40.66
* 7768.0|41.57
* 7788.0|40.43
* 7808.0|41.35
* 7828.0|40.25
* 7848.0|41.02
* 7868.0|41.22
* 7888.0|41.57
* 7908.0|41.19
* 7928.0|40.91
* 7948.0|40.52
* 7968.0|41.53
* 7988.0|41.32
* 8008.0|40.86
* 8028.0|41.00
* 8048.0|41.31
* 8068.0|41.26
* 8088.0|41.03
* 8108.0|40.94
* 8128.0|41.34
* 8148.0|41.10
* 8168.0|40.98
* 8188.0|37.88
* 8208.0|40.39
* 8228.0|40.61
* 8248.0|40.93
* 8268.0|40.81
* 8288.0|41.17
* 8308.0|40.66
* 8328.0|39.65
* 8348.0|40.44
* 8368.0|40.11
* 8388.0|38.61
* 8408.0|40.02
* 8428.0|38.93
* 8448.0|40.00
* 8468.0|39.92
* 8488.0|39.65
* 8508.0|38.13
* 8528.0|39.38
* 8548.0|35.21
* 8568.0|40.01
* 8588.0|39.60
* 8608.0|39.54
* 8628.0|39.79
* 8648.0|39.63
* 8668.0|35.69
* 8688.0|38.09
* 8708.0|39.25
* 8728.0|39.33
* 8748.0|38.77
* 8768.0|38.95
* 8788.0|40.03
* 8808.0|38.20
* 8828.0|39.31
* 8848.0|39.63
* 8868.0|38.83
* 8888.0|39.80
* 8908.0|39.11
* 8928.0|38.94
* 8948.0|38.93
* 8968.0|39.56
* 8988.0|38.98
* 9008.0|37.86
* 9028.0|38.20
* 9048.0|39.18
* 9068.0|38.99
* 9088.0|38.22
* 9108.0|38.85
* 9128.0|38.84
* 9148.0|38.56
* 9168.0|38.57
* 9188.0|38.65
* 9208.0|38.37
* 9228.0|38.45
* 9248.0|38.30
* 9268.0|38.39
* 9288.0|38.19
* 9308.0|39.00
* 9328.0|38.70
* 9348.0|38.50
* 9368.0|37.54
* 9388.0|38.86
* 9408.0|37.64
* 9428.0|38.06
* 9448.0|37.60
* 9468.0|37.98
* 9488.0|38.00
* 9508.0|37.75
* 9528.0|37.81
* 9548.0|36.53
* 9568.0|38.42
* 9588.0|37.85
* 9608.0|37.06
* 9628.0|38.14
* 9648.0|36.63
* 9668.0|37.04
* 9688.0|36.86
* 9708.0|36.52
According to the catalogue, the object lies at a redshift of 0.00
